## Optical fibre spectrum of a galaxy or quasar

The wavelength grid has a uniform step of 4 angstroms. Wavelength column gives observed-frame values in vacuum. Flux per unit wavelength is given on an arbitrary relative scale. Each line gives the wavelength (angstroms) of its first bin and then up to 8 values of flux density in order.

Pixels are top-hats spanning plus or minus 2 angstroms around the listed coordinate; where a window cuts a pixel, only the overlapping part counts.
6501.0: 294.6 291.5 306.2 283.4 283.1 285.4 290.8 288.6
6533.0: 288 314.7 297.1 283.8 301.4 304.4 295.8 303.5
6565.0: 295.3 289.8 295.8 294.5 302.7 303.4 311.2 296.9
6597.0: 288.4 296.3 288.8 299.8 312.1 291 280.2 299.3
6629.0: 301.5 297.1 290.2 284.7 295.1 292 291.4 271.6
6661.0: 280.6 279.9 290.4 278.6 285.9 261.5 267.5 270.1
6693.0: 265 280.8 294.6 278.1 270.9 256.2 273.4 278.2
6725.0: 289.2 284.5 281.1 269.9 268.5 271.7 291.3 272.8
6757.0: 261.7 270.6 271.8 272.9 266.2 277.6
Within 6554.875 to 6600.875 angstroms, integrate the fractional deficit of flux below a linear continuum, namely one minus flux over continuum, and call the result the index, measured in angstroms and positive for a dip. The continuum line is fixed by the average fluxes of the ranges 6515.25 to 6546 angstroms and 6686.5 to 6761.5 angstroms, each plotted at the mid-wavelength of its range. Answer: -1.6 angstroms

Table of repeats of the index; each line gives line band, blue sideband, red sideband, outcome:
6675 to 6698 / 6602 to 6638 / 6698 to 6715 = 0.7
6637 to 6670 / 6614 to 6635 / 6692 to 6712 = 0.3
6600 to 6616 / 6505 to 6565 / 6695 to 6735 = -0.6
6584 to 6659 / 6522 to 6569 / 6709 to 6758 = -1.7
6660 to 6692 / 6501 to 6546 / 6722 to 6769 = 0.5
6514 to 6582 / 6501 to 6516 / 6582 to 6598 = 0.5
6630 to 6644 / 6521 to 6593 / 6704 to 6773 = -0.2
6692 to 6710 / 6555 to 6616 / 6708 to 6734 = 0.0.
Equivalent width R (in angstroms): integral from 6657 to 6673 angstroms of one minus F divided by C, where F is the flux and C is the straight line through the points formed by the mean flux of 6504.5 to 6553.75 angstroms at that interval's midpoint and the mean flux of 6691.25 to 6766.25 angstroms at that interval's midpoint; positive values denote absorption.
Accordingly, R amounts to 0.0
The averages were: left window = 294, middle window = 282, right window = 275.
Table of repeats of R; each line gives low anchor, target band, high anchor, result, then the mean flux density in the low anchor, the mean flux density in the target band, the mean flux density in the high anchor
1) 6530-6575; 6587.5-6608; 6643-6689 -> -0.39 angstroms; 297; 296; 281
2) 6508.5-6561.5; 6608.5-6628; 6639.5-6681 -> -0.62 angstroms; 294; 296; 284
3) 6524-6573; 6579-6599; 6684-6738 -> -0.64 angstroms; 296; 301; 276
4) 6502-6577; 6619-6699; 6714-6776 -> -0.06 angstroms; 294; 283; 275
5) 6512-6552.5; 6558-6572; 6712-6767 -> -0.32 angstroms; 292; 296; 275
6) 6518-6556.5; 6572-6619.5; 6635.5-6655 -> -0.94 angstroms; 295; 298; 291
